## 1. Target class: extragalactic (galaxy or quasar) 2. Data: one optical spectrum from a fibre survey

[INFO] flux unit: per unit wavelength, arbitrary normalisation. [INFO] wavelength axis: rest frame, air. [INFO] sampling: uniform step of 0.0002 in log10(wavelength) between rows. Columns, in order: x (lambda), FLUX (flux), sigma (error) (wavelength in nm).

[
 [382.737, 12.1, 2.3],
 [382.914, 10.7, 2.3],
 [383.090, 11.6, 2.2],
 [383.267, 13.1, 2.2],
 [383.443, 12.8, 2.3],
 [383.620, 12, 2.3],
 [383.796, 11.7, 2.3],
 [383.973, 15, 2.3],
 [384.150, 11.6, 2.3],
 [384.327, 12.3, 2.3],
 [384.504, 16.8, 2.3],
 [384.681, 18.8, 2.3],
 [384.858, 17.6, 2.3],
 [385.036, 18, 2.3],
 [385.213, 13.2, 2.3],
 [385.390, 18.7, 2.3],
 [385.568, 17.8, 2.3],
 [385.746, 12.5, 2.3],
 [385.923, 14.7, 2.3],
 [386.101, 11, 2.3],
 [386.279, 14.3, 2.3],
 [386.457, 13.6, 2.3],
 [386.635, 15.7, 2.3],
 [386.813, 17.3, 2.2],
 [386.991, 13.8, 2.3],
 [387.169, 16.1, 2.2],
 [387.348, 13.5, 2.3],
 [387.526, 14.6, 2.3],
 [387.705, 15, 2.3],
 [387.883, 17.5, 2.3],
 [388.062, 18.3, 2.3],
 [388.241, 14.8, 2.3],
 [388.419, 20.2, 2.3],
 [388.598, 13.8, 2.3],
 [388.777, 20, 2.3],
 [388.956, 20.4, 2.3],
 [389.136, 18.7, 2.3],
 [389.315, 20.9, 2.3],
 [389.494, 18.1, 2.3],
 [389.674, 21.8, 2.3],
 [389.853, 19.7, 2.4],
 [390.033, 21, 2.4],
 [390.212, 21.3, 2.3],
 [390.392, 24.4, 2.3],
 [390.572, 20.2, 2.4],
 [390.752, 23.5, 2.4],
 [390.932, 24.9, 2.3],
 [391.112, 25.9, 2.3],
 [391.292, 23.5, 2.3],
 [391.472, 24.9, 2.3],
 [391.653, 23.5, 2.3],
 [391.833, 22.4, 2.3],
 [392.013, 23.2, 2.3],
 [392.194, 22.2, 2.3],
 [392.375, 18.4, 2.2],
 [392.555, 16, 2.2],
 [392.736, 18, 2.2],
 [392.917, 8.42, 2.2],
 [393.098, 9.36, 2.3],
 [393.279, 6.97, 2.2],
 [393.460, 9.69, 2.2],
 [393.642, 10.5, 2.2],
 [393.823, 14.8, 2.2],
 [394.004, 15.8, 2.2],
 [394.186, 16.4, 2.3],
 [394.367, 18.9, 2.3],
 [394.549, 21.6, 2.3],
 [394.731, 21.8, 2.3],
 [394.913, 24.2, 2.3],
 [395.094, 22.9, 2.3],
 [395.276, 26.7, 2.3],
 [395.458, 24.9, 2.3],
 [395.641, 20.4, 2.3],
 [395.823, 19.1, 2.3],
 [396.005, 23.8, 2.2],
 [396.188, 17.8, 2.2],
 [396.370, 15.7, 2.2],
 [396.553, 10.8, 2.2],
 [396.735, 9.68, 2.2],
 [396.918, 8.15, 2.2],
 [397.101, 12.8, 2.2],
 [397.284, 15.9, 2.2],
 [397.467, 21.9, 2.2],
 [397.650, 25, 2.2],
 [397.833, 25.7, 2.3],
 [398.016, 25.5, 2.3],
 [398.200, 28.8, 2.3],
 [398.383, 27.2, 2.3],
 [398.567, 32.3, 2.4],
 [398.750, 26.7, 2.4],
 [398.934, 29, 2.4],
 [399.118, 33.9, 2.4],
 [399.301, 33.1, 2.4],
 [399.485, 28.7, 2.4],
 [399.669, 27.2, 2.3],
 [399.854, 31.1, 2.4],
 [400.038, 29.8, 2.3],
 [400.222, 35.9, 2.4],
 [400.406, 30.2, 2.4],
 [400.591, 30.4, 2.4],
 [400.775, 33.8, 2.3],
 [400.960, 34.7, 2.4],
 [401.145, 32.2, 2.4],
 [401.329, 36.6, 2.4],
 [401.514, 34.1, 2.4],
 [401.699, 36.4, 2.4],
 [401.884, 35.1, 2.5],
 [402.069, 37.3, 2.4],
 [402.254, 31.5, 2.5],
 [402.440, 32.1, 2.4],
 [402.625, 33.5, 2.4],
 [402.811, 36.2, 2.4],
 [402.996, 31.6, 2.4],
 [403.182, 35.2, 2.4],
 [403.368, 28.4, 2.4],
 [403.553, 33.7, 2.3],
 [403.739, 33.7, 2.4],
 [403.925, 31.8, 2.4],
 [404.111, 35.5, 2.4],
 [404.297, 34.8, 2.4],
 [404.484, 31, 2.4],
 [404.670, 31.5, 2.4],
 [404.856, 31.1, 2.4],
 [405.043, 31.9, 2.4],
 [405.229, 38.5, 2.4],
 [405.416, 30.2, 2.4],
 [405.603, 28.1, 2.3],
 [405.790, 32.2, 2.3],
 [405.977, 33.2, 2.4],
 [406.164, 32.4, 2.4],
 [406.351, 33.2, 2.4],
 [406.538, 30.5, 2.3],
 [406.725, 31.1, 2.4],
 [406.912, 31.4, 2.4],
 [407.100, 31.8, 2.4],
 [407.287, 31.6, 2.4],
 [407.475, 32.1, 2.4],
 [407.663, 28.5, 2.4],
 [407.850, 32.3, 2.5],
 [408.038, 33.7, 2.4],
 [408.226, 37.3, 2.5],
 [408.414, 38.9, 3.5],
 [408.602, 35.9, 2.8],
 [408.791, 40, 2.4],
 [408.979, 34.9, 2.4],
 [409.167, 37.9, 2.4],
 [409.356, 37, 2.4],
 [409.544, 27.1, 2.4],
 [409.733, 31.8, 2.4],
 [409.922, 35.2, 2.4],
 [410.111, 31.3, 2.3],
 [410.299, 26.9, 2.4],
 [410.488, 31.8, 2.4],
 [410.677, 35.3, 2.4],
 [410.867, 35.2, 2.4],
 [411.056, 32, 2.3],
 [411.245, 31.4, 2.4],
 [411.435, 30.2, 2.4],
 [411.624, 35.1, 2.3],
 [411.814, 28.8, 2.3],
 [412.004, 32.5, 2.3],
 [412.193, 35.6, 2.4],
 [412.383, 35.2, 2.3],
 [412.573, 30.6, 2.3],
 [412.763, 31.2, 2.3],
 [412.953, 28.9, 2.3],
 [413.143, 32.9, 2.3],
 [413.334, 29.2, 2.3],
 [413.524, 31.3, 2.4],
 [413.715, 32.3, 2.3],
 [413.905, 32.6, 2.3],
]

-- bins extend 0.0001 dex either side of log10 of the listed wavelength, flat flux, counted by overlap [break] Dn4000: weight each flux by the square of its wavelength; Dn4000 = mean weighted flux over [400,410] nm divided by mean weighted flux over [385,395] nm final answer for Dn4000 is 2.02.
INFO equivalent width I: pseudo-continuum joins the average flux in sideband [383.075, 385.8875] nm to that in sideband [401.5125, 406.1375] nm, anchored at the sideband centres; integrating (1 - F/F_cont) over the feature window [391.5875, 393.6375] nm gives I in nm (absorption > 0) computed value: 0.59 nm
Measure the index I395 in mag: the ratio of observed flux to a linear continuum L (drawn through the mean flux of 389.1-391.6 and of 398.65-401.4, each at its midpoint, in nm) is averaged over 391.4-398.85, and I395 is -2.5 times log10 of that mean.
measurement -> 0.36 mag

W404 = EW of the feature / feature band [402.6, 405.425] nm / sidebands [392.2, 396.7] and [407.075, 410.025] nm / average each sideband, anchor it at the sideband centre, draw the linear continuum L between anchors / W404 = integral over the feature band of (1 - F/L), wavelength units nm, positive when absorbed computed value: -0.44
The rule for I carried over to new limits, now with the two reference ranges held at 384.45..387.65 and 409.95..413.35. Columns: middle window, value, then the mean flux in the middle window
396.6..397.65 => 0.38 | 14.6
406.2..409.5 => -0.48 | 33.9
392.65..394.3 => 0.65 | 12.3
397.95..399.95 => -0.48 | 29.5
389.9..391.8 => -0.48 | 23.2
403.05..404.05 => -0.22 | 32.6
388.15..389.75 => -0.13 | 18.7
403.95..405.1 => -0.22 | 32.6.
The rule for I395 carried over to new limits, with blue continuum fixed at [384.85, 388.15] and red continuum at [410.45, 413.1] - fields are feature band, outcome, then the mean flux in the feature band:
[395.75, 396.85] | 0.35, 15.9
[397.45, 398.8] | -0.16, 26.9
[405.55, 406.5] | -0.12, 31.9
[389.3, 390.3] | -0.16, 20.4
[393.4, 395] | 0.20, 17.2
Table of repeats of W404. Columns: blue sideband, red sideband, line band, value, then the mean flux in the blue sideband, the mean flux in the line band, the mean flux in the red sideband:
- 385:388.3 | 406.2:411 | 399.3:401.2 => -0.36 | 15.2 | 31.5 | 33.3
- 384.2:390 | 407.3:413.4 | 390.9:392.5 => -0.26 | 16.6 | 23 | 33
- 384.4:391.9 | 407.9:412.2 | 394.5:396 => 0.03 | 18.4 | 22.8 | 33.7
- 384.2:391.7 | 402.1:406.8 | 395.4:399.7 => 0.66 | 18.1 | 22.6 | 32.6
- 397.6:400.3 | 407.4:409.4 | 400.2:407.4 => -0.13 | 29.4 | 32.9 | 35.3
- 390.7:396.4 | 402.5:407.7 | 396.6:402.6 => -0.47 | 19.3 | 28.5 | 32.3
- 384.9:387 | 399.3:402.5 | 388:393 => 0.02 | 15.2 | 20.3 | 32.8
